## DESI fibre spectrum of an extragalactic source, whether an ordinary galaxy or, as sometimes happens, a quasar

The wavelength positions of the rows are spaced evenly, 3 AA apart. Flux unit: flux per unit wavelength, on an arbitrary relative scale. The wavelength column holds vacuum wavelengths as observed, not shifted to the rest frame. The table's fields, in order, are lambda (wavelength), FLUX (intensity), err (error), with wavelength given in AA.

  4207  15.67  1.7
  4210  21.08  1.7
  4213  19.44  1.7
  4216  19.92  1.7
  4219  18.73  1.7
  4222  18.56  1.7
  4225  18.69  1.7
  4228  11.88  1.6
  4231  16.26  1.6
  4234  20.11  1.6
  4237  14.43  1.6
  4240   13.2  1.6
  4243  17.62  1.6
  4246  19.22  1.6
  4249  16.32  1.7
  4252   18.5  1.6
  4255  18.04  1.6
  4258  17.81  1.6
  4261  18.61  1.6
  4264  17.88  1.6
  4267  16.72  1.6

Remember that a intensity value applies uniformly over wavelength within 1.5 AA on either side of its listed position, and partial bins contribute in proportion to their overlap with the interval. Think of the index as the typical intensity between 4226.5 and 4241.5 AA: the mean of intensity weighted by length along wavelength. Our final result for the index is 15.2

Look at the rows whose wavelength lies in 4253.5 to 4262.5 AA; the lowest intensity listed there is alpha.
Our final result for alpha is 17.81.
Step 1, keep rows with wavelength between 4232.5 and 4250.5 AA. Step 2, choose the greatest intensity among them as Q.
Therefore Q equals 20.11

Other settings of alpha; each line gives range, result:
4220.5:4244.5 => 11.88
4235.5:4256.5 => 13.2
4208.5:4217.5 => 19.44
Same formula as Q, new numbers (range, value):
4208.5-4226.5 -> 21.08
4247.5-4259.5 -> 18.5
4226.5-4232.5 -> 16.26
